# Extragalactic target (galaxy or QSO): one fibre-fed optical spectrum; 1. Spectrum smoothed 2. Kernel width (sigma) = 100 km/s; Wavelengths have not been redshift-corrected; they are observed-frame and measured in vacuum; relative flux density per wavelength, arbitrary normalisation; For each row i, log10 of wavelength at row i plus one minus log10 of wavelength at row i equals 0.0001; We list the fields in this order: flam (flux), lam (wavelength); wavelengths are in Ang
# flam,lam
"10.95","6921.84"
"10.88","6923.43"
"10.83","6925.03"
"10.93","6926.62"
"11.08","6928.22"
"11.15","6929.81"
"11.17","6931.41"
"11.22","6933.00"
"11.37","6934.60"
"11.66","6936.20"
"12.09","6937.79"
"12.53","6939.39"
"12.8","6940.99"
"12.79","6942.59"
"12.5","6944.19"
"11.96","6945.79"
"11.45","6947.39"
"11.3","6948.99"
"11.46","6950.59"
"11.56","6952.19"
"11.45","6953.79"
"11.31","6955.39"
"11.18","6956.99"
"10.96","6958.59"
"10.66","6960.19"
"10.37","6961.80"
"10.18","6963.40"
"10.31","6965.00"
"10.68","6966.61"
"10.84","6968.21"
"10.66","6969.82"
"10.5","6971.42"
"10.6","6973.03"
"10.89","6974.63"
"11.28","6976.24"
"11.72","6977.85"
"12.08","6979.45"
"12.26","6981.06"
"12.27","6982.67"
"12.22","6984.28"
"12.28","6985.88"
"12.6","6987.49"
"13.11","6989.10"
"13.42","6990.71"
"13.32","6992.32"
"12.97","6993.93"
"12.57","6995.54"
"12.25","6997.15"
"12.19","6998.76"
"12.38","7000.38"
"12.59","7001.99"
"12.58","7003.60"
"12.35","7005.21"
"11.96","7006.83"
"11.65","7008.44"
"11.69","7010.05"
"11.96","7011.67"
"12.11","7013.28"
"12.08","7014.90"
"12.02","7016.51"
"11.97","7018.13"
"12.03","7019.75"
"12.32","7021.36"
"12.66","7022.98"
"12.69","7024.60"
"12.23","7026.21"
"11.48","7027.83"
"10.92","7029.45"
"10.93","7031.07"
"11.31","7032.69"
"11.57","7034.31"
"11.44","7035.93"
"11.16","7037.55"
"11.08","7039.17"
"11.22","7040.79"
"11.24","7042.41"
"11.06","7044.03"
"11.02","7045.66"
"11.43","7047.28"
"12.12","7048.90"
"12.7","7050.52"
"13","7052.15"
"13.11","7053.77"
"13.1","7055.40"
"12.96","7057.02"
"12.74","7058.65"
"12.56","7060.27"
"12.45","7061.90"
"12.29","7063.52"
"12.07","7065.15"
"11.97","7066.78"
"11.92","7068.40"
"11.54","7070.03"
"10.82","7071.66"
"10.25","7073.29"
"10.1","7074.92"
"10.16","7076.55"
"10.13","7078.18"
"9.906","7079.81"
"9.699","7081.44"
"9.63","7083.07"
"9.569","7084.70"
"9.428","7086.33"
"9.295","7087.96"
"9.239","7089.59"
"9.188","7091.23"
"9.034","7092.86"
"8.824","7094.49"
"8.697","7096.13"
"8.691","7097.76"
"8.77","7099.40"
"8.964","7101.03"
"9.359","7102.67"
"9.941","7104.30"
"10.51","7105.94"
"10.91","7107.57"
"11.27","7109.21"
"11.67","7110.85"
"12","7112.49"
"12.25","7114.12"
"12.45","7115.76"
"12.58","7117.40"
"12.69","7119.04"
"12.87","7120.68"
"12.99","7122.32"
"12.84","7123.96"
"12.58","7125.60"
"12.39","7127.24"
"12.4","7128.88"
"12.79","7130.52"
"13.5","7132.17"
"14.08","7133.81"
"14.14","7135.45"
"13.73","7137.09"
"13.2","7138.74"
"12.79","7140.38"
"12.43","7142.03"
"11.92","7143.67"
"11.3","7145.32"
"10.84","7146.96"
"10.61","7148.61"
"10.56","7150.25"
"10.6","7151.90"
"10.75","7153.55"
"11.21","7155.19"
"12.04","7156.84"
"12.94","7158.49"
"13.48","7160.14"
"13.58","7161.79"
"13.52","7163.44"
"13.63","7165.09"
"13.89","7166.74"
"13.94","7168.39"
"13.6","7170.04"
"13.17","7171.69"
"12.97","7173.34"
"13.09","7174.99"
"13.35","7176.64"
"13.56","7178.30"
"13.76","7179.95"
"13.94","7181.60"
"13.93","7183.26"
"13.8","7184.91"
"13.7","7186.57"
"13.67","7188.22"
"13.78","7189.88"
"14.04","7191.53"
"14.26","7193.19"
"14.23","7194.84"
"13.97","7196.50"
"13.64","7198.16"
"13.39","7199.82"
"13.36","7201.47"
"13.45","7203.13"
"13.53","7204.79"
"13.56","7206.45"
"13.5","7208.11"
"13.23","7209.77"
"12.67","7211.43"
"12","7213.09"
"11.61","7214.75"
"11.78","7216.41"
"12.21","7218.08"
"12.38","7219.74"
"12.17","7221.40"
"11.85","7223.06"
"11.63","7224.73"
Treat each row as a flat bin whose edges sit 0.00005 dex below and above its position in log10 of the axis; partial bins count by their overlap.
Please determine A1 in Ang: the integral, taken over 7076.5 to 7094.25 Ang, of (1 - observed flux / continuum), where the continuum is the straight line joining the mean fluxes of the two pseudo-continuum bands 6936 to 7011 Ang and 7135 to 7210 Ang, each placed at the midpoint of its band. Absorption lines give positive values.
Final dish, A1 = 4.2 Ang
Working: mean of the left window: 11.8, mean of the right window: 13.1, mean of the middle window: 9.52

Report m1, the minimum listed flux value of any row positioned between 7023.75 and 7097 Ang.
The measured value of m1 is 8.697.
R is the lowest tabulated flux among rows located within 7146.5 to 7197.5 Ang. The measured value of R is 10.56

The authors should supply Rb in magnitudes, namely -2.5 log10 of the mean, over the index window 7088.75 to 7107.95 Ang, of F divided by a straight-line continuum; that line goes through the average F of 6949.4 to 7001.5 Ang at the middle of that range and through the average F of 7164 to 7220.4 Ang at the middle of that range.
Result 0.33 mag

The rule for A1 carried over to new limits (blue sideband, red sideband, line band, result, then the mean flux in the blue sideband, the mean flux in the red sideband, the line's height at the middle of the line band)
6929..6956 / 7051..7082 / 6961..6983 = 1.33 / 11.8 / 11.6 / 11.7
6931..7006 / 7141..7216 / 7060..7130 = 9.20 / 11.8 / 13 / 12.5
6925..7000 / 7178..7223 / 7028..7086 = 4.26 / 11.7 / 13.3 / 12.3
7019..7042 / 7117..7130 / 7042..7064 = -0.73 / 11.6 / 12.7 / 11.9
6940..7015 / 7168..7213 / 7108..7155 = 2.90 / 11.8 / 13.6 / 13.1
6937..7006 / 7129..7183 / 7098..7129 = 2.68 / 11.8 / 12.8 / 12.6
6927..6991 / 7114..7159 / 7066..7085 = 2.46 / 11.5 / 12.3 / 12.1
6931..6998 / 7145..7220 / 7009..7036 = 0.39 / 11.7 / 13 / 12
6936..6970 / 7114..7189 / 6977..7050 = -1.11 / 11.4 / 12.8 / 11.8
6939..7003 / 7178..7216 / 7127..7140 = -0.30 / 11.8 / 13.5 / 13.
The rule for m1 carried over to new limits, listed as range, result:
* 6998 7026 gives 11.65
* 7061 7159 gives 8.691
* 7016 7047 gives 10.92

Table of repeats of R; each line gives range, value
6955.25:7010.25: 10.18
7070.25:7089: 9.295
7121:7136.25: 12.39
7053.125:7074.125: 10.25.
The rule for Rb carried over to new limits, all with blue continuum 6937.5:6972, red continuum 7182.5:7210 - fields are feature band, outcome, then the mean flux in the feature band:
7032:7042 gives 0.079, 11.3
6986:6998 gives -0.102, 12.9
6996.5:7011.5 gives -0.031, 12.2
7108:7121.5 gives 0.064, 12.2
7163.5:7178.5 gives 0.000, 13.5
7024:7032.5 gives 0.042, 11.6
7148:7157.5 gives 0.210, 11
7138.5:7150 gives 0.127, 11.7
